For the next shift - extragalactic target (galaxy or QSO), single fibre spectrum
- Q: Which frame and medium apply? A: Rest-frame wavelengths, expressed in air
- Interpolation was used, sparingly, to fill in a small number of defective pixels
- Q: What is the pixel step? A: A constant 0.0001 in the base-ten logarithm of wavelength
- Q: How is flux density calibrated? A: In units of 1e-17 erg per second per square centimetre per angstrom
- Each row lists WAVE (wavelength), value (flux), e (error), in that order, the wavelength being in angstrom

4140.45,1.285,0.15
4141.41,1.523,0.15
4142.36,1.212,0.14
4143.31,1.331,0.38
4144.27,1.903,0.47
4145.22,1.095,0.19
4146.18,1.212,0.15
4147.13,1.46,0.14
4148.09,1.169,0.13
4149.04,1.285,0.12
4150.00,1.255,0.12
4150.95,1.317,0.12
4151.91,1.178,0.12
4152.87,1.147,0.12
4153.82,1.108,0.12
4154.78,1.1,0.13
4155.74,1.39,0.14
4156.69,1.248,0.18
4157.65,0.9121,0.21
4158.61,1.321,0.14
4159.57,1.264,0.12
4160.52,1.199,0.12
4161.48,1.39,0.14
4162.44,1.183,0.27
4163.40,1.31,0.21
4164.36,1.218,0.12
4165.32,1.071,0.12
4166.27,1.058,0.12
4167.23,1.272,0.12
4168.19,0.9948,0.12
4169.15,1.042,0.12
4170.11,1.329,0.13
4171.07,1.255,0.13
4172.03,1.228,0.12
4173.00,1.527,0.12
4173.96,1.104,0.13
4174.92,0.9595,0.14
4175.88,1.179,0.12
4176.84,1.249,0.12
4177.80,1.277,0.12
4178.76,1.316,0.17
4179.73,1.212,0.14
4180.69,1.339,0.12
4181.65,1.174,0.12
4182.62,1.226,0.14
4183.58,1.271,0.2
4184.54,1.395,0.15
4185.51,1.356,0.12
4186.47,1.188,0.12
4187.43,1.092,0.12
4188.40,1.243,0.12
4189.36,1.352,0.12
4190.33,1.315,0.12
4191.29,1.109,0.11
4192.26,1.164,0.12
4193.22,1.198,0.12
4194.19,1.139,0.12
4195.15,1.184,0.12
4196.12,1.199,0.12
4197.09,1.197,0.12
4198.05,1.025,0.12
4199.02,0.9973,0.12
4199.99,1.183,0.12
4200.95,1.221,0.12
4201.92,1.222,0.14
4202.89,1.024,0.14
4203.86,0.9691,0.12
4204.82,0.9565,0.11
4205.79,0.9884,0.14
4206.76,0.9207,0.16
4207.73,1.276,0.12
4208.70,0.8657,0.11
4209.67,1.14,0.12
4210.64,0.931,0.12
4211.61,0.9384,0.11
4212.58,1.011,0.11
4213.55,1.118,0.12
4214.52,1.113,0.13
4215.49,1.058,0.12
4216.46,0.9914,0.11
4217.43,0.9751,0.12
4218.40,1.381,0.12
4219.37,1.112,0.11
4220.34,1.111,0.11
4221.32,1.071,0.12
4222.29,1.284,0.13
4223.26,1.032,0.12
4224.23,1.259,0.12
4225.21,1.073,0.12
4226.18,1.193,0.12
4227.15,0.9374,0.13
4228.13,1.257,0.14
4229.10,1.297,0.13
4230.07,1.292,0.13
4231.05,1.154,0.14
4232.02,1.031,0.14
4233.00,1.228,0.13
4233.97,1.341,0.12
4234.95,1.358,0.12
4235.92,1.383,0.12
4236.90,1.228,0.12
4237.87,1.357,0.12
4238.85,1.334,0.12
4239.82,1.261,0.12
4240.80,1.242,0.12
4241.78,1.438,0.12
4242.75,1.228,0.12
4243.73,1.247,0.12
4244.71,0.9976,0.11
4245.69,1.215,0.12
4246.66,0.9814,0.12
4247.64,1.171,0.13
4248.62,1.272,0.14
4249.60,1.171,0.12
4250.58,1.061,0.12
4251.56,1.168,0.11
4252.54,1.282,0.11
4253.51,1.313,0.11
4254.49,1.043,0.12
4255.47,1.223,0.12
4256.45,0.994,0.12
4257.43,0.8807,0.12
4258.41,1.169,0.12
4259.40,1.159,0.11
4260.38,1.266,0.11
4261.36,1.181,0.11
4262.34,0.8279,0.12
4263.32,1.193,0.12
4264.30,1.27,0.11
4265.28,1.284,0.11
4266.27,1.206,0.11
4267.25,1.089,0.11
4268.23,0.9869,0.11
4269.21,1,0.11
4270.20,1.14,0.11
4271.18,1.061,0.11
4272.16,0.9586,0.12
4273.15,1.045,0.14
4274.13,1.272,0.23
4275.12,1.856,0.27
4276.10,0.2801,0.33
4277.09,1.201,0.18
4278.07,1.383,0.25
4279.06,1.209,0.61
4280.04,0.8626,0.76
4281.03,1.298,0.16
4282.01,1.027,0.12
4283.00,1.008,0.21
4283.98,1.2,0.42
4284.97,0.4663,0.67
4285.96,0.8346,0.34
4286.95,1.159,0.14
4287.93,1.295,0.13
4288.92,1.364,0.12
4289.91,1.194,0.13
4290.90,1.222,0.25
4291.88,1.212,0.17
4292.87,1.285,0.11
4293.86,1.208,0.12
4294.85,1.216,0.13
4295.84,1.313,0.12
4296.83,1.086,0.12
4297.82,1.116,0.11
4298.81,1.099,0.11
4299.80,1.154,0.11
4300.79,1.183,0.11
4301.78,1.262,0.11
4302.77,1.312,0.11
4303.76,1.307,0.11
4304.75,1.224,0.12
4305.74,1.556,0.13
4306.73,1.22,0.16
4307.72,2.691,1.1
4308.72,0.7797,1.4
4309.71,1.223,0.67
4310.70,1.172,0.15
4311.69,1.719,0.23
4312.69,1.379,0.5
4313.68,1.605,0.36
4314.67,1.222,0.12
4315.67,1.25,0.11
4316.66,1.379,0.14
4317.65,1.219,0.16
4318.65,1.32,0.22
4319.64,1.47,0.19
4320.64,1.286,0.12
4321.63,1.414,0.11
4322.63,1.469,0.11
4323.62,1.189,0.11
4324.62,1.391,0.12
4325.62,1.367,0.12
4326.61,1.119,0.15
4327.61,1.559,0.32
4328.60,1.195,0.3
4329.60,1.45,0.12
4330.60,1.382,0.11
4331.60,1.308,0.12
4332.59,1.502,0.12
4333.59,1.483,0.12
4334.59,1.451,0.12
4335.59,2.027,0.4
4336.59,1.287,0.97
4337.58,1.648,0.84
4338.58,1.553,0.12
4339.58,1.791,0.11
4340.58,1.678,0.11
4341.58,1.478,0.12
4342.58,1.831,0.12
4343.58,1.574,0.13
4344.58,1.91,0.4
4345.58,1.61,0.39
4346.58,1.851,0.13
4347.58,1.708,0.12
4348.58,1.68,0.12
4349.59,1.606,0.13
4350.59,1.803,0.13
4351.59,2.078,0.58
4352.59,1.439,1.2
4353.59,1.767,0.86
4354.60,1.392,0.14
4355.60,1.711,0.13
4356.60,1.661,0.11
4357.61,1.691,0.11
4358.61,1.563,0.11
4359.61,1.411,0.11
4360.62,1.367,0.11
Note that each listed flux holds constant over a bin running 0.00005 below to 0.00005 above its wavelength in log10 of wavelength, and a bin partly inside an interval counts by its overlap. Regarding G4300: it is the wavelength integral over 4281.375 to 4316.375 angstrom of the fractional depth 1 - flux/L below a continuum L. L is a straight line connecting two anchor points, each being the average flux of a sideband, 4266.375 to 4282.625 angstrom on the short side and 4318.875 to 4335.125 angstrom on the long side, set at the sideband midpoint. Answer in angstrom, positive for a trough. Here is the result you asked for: -0.3 angstrom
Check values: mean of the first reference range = 1.11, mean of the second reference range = 1.38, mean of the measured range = 1.25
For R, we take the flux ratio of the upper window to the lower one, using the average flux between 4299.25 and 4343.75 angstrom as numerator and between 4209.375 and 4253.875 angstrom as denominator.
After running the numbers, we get 1.21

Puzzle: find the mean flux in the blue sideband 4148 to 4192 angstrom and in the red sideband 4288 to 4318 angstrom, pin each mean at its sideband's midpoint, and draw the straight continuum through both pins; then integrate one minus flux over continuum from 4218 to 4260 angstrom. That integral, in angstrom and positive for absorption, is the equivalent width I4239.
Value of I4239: 2.4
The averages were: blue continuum 1.22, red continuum 1.31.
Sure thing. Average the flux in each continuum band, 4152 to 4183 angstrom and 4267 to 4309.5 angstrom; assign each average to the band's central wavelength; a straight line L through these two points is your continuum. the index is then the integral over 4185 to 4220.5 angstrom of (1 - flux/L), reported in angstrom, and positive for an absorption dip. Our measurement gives 2.4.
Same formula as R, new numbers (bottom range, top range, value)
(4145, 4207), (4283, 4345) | 1.14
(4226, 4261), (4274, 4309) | 1.01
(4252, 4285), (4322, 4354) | 1.40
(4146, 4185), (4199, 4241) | 0.93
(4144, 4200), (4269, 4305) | 0.94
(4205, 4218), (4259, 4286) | 1.07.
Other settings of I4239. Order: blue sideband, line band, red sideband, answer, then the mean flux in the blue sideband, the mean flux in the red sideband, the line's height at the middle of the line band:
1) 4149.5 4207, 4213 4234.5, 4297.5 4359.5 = 2.1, 1.19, 1.48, 1.28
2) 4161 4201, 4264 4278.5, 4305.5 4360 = 2.7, 1.21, 1.52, 1.39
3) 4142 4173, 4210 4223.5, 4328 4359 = 2.7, 1.24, 1.62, 1.36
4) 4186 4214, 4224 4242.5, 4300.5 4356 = -0.6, 1.11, 1.49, 1.21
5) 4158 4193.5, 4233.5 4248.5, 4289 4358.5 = 0.8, 1.23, 1.45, 1.32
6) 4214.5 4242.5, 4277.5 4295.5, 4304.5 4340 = 2.7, 1.2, 1.43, 1.34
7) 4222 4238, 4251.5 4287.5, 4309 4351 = 5.9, 1.21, 1.49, 1.32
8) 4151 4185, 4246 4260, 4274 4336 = 1.3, 1.21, 1.28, 1.26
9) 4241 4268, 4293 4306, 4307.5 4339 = 0.9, 1.16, 1.41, 1.32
